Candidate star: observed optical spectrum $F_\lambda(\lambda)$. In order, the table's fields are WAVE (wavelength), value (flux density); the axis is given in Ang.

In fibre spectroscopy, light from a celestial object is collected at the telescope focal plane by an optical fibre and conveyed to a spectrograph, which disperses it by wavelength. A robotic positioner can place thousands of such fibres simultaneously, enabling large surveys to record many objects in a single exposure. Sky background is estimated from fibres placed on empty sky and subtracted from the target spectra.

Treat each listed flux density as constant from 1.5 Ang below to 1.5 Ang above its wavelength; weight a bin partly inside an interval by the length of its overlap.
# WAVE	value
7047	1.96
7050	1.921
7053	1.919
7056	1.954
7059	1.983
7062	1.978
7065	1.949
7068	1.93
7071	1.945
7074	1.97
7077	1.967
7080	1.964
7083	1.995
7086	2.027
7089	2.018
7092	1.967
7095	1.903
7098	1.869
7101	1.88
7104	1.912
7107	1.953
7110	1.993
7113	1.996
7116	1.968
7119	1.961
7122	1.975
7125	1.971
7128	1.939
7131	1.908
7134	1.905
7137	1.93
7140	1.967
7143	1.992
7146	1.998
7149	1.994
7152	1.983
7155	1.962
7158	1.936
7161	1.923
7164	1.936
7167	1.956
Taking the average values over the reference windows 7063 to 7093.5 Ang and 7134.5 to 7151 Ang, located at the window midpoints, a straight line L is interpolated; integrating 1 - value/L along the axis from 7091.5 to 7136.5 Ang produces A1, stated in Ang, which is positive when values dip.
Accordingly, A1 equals 0.8 Ang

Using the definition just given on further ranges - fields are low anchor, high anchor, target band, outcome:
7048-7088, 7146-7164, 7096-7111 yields 0.33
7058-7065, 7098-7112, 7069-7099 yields -0.19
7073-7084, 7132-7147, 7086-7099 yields 0.11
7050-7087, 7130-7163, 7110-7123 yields -0.13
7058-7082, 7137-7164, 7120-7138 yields 0.23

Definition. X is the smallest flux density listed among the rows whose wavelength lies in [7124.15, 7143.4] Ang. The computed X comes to 1.905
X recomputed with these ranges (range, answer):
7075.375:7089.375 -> 1.964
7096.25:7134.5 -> 1.869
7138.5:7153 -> 1.967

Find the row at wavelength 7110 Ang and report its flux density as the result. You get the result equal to 1.993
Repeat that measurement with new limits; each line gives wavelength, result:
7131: 1.908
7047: 1.96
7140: 1.967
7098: 1.869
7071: 1.945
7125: 1.971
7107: 1.953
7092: 1.967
